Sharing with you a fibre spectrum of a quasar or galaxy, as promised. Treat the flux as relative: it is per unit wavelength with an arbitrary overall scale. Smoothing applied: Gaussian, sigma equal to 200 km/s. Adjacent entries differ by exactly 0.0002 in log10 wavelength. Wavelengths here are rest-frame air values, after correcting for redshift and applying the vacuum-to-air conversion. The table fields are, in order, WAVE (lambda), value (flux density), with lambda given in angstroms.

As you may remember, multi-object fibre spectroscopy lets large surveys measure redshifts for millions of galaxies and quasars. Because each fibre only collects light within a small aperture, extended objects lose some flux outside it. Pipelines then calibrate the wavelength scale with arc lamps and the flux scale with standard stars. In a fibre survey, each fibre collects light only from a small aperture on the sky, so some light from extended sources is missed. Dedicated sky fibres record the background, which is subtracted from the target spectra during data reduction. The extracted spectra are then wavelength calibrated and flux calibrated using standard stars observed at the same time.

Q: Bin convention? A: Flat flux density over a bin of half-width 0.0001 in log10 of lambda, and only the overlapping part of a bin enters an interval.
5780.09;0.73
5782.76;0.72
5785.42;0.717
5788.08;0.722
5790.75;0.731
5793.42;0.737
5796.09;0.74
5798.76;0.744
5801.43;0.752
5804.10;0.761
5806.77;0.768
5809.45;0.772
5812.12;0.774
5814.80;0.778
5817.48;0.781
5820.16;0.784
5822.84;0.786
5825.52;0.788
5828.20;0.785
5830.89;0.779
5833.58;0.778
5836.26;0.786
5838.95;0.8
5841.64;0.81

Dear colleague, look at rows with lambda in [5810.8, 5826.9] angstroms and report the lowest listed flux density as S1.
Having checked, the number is 0.774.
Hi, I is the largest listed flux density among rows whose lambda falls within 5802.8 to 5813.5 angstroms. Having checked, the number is 0.774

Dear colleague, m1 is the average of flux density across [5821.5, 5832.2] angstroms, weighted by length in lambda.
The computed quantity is 0.785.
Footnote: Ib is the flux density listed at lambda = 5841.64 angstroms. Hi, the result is 0.81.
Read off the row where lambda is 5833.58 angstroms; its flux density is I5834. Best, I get 0.778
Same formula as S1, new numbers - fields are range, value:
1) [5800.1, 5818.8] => 0.752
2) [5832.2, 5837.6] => 0.778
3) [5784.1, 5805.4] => 0.717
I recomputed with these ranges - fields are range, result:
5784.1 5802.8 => 0.752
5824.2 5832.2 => 0.788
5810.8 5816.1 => 0.778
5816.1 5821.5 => 0.784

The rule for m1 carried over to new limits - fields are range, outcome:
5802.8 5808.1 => 0.765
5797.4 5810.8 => 0.76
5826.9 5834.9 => 0.78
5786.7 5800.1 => 0.735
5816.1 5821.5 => 0.782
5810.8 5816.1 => 0.776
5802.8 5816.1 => 0.771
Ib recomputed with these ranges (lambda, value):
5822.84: 0.786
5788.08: 0.722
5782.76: 0.72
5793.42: 0.737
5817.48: 0.781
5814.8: 0.778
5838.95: 0.8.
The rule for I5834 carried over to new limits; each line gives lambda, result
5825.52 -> 0.788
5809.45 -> 0.772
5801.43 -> 0.752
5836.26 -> 0.786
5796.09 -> 0.74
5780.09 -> 0.73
